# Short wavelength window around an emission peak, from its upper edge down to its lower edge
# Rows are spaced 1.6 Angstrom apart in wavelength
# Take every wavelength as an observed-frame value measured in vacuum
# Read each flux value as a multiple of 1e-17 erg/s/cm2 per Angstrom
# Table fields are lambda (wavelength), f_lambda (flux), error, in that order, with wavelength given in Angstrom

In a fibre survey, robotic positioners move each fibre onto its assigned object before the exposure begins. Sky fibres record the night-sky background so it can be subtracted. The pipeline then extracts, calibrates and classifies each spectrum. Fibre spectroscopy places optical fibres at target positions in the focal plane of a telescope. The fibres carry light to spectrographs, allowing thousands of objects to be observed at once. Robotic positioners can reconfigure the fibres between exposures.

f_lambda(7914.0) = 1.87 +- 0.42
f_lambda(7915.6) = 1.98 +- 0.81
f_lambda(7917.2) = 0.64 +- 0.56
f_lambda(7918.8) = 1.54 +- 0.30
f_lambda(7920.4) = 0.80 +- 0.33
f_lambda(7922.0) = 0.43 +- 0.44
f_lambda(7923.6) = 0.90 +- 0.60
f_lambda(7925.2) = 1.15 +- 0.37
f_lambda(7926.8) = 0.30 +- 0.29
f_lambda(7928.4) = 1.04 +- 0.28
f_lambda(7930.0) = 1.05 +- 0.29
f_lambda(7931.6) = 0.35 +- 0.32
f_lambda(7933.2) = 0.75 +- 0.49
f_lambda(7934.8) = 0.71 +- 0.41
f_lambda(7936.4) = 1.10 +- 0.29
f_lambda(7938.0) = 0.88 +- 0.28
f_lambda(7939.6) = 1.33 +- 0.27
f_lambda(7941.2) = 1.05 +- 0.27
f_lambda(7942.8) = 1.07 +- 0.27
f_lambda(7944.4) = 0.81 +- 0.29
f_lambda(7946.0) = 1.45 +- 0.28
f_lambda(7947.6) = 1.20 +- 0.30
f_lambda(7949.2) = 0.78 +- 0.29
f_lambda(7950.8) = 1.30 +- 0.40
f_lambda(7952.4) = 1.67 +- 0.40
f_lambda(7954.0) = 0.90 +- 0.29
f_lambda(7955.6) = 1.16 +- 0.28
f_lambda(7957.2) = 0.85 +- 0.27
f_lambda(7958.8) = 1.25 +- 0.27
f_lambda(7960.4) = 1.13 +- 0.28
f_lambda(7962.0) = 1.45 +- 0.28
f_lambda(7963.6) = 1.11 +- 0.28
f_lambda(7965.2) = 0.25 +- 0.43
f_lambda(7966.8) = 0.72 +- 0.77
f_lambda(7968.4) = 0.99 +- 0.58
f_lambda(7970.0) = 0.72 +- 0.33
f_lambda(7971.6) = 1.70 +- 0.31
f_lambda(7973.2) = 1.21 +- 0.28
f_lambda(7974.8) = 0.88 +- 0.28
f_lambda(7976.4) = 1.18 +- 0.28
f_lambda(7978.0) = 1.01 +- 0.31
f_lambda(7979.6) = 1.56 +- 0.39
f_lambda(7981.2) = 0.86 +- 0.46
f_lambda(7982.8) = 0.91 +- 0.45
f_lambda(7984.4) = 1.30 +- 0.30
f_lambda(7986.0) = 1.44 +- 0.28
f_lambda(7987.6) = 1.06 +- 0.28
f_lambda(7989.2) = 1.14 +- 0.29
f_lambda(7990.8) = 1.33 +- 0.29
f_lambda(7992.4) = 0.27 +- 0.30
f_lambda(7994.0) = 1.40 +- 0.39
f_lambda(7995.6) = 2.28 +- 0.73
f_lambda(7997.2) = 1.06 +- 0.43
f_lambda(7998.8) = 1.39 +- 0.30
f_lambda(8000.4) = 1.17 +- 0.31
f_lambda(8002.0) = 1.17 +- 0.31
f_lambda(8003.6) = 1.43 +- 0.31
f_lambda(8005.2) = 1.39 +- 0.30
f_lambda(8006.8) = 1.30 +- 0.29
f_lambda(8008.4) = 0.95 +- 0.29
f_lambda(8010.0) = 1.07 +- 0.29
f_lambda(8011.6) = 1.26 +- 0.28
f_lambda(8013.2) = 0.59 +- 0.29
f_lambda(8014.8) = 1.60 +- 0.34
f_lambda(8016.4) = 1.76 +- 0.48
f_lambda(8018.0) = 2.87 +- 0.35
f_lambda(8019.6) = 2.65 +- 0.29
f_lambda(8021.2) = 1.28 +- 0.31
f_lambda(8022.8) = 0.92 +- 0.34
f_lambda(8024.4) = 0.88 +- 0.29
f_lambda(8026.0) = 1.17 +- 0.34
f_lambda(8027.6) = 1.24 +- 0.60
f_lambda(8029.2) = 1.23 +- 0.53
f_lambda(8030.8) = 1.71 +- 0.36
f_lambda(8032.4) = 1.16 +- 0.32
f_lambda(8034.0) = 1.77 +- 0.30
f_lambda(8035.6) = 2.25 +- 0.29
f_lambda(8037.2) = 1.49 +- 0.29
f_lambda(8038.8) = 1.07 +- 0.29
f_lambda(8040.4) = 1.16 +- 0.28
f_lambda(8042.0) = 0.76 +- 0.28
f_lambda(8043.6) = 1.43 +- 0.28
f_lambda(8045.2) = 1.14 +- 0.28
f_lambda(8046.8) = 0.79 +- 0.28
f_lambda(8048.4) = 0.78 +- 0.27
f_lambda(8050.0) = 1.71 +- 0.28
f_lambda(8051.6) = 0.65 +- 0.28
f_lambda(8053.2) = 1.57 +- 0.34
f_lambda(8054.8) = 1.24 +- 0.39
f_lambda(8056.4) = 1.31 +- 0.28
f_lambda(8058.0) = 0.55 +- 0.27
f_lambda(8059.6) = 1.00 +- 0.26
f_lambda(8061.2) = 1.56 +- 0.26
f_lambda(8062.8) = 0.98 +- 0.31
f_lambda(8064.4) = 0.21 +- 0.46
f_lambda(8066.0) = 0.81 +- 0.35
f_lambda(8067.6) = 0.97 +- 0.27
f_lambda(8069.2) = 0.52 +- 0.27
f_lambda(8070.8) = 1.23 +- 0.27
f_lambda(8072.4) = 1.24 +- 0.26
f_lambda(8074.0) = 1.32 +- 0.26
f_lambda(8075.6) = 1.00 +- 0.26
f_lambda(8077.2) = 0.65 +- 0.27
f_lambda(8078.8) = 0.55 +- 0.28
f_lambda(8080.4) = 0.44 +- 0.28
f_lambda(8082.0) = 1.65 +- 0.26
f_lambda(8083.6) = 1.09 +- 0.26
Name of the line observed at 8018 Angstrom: [S II] 6716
